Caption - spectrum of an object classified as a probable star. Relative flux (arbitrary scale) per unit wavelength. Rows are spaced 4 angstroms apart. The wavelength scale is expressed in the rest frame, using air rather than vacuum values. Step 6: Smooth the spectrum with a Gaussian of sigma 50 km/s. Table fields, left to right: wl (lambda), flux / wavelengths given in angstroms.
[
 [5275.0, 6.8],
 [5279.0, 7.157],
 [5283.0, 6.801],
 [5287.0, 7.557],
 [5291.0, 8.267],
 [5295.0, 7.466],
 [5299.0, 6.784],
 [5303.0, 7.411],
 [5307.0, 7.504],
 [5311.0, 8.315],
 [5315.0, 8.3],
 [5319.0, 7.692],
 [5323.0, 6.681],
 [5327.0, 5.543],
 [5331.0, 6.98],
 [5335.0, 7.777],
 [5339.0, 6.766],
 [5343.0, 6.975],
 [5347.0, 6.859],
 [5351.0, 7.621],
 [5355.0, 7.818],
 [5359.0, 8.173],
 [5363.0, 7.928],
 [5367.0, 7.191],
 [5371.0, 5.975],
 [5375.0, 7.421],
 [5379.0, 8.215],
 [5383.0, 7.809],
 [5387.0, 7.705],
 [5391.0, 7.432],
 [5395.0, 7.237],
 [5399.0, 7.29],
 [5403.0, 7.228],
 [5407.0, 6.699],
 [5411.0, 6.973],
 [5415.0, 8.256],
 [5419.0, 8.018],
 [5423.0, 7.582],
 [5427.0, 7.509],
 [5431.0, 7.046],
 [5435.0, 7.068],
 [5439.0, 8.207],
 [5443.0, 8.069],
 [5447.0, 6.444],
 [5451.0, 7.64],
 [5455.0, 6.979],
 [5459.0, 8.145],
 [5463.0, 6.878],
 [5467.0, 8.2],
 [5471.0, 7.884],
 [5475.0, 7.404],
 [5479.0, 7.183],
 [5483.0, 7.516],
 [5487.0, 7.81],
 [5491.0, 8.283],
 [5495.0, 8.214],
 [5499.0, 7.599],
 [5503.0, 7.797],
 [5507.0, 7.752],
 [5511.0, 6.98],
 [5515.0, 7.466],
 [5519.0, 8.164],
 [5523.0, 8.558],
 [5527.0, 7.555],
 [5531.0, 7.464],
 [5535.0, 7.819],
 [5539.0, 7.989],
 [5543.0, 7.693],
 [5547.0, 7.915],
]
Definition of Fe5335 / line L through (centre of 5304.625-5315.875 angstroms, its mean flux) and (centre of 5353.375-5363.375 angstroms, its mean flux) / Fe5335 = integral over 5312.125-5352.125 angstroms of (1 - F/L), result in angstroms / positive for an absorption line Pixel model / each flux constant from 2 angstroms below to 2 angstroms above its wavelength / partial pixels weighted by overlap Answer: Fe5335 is 4.28 angstroms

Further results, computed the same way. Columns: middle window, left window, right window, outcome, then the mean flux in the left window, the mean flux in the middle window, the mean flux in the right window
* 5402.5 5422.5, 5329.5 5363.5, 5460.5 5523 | 0.23 angstroms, 7.42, 7.46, 7.71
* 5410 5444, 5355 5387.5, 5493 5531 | 0.00 angstroms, 7.56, 7.64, 7.77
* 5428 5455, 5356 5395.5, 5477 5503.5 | 1.00 angstroms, 7.53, 7.38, 7.77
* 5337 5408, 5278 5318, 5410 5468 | 1.77 angstroms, 7.57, 7.36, 7.53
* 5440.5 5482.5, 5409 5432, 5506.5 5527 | 0.93 angstroms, 7.59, 7.49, 7.76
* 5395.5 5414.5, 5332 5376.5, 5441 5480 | 0.61 angstroms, 7.31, 7.16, 7.49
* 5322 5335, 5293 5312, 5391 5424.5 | 1.49 angstroms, 7.45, 6.59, 7.41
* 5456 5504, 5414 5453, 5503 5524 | -0.33 angstroms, 7.57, 7.73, 7.75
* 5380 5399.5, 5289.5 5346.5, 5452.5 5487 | -0.35 angstroms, 7.3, 7.55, 7.54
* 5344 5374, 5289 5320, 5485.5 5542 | 1.50 angstroms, 7.72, 7.36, 7.82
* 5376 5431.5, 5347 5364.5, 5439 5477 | 1.12 angstroms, 7.77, 7.51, 7.55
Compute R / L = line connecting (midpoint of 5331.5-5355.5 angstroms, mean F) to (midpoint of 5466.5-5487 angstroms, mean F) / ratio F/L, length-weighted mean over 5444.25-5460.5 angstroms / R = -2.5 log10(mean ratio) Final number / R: 0.03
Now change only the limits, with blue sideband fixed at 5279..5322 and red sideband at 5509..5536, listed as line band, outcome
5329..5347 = 0.07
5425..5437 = 0.06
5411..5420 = -0.03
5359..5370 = 0.01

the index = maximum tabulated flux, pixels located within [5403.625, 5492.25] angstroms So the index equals 8.283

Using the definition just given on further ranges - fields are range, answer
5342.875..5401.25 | 8.215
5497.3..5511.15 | 7.797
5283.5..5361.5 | 8.315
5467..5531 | 8.558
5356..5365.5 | 8.173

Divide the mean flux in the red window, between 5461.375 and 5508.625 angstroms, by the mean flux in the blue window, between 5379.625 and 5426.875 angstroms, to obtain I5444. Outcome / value 1.03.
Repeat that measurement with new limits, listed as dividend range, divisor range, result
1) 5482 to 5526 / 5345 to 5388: 1.04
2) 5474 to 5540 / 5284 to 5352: 1.06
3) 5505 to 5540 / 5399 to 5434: 1.05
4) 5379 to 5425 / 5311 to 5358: 1.04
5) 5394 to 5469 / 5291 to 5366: 1.01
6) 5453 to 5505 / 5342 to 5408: 1.04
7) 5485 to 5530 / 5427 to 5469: 1.05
